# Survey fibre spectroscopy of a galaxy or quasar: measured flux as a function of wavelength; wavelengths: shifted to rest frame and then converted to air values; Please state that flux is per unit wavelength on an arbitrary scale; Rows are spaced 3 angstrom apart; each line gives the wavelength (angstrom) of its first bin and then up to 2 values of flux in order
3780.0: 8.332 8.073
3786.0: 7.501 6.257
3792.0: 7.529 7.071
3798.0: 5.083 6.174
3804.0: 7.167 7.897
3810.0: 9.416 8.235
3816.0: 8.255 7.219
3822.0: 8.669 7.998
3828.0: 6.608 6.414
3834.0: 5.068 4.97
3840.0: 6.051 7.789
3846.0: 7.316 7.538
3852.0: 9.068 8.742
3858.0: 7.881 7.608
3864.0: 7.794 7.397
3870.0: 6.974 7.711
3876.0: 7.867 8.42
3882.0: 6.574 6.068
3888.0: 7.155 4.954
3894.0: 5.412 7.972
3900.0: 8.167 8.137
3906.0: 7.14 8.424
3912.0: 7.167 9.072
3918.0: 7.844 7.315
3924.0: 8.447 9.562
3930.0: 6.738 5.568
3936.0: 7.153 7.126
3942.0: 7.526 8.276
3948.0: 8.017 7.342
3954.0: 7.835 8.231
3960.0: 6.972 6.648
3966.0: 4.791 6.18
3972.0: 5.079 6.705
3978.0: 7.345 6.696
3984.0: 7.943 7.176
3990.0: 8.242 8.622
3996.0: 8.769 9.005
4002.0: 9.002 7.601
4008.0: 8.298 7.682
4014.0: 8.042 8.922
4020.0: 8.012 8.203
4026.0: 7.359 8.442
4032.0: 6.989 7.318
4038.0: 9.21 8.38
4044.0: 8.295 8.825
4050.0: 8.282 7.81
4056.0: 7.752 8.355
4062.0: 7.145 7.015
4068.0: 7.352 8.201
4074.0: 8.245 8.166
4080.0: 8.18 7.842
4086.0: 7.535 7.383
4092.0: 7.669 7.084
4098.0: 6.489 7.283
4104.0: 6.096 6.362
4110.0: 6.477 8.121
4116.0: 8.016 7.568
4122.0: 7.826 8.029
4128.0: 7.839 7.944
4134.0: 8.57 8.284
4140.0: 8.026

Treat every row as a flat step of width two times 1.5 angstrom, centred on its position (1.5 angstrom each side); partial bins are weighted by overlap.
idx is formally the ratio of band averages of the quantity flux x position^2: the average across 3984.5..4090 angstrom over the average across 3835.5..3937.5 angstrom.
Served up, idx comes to 1.17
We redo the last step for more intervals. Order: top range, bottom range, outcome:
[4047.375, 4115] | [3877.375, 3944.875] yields 1.11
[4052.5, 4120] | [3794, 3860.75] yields 1.17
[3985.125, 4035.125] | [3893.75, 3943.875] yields 1.11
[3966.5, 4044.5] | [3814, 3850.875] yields 1.21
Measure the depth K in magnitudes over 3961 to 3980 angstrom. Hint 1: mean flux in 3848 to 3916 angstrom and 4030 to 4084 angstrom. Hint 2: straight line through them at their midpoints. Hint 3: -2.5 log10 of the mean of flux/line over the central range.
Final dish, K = 0.249 mag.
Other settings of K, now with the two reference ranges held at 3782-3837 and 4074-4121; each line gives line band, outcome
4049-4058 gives -0.08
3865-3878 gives -0.04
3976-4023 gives -0.11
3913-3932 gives -0.11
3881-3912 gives 0.04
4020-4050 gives -0.11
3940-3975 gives 0.05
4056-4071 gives -0.03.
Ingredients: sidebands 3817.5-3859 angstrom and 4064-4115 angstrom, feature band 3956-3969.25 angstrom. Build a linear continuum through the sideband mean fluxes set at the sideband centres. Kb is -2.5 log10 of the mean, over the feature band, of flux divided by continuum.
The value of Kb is 0.12 mag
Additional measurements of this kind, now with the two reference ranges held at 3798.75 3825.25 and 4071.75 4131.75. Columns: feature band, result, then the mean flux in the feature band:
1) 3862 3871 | 0.05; 7.42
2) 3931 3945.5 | 0.09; 7.04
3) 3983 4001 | -0.10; 8.32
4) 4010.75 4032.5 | -0.06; 8.02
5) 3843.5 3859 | -0.04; 8.1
